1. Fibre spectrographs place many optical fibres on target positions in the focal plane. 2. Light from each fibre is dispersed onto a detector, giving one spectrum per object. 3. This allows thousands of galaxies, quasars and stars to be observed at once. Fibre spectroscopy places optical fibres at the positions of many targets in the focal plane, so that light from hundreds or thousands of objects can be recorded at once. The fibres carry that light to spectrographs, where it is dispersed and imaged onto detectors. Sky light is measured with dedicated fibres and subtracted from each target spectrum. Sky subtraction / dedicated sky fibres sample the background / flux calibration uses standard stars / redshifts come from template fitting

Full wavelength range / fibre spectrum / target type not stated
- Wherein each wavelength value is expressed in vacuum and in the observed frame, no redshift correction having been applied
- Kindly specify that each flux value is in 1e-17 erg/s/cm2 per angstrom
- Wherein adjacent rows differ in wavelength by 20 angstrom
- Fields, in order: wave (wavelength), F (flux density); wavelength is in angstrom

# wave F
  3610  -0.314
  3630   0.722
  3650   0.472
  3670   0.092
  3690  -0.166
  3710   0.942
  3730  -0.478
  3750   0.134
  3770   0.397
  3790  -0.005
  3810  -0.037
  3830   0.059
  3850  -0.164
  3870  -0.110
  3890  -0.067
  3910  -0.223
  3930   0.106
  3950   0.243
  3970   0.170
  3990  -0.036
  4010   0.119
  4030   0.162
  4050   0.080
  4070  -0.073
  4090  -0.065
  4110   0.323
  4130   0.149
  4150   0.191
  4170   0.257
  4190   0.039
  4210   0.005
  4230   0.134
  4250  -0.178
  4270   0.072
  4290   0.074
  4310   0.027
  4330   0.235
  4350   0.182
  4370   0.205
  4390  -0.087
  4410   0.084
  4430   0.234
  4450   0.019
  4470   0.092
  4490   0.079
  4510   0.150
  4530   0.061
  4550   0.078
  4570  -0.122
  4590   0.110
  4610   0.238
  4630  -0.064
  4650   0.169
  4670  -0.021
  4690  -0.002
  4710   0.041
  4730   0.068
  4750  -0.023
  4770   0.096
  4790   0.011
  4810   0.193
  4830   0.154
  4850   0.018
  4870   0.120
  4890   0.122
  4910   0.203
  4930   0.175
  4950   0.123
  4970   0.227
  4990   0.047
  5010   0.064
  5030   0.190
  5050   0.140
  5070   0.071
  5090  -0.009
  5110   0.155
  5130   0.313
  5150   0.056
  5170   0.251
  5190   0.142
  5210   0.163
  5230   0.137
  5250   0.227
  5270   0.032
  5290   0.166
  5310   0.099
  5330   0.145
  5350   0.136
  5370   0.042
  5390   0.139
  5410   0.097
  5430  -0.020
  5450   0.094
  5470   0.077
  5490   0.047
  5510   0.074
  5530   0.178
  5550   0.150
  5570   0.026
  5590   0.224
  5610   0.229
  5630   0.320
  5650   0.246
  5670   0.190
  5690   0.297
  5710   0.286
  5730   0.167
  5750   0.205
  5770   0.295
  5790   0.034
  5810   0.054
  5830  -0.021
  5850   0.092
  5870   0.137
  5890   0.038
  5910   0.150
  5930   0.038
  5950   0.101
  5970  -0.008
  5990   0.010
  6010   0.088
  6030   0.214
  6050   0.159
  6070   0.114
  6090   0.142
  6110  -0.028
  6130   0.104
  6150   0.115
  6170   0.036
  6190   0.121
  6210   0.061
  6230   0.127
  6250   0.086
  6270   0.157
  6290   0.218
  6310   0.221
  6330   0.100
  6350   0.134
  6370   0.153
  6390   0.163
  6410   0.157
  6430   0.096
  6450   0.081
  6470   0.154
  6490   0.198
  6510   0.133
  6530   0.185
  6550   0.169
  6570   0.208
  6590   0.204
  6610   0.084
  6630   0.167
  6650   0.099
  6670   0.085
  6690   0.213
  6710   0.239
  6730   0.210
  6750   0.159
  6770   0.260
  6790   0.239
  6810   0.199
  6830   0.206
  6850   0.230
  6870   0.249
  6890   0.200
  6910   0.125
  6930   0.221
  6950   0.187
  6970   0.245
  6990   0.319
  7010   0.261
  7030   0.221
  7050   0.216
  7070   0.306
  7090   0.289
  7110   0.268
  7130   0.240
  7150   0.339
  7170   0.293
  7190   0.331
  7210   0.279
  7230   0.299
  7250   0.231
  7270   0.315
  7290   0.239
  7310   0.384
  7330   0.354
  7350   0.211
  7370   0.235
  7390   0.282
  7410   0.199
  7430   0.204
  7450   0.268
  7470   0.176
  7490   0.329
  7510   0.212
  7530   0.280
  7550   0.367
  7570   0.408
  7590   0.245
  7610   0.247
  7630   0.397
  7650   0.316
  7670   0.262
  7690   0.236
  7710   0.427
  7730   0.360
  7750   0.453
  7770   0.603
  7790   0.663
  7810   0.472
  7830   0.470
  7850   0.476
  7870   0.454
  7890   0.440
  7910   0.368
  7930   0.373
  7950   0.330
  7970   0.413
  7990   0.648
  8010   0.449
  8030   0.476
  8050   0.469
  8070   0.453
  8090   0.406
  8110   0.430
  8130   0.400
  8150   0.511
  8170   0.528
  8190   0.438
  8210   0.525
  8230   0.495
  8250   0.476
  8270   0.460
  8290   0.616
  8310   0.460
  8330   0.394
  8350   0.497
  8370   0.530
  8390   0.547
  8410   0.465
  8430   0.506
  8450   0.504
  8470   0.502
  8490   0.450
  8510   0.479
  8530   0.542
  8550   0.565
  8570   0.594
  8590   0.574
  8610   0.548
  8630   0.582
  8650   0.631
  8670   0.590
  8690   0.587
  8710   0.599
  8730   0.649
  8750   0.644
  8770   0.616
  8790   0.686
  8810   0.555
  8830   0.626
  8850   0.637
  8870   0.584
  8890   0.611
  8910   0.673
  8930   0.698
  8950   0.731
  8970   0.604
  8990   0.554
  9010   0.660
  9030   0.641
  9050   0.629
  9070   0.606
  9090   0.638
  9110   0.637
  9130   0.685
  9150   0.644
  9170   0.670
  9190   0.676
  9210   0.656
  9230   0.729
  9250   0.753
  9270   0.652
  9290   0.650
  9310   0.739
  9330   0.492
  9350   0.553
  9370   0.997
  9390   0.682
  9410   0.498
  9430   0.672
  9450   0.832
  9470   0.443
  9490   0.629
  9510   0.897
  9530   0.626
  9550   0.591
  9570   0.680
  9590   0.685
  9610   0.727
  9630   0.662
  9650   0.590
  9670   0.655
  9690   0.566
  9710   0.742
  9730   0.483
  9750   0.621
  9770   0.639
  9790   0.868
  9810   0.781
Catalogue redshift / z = 0.94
